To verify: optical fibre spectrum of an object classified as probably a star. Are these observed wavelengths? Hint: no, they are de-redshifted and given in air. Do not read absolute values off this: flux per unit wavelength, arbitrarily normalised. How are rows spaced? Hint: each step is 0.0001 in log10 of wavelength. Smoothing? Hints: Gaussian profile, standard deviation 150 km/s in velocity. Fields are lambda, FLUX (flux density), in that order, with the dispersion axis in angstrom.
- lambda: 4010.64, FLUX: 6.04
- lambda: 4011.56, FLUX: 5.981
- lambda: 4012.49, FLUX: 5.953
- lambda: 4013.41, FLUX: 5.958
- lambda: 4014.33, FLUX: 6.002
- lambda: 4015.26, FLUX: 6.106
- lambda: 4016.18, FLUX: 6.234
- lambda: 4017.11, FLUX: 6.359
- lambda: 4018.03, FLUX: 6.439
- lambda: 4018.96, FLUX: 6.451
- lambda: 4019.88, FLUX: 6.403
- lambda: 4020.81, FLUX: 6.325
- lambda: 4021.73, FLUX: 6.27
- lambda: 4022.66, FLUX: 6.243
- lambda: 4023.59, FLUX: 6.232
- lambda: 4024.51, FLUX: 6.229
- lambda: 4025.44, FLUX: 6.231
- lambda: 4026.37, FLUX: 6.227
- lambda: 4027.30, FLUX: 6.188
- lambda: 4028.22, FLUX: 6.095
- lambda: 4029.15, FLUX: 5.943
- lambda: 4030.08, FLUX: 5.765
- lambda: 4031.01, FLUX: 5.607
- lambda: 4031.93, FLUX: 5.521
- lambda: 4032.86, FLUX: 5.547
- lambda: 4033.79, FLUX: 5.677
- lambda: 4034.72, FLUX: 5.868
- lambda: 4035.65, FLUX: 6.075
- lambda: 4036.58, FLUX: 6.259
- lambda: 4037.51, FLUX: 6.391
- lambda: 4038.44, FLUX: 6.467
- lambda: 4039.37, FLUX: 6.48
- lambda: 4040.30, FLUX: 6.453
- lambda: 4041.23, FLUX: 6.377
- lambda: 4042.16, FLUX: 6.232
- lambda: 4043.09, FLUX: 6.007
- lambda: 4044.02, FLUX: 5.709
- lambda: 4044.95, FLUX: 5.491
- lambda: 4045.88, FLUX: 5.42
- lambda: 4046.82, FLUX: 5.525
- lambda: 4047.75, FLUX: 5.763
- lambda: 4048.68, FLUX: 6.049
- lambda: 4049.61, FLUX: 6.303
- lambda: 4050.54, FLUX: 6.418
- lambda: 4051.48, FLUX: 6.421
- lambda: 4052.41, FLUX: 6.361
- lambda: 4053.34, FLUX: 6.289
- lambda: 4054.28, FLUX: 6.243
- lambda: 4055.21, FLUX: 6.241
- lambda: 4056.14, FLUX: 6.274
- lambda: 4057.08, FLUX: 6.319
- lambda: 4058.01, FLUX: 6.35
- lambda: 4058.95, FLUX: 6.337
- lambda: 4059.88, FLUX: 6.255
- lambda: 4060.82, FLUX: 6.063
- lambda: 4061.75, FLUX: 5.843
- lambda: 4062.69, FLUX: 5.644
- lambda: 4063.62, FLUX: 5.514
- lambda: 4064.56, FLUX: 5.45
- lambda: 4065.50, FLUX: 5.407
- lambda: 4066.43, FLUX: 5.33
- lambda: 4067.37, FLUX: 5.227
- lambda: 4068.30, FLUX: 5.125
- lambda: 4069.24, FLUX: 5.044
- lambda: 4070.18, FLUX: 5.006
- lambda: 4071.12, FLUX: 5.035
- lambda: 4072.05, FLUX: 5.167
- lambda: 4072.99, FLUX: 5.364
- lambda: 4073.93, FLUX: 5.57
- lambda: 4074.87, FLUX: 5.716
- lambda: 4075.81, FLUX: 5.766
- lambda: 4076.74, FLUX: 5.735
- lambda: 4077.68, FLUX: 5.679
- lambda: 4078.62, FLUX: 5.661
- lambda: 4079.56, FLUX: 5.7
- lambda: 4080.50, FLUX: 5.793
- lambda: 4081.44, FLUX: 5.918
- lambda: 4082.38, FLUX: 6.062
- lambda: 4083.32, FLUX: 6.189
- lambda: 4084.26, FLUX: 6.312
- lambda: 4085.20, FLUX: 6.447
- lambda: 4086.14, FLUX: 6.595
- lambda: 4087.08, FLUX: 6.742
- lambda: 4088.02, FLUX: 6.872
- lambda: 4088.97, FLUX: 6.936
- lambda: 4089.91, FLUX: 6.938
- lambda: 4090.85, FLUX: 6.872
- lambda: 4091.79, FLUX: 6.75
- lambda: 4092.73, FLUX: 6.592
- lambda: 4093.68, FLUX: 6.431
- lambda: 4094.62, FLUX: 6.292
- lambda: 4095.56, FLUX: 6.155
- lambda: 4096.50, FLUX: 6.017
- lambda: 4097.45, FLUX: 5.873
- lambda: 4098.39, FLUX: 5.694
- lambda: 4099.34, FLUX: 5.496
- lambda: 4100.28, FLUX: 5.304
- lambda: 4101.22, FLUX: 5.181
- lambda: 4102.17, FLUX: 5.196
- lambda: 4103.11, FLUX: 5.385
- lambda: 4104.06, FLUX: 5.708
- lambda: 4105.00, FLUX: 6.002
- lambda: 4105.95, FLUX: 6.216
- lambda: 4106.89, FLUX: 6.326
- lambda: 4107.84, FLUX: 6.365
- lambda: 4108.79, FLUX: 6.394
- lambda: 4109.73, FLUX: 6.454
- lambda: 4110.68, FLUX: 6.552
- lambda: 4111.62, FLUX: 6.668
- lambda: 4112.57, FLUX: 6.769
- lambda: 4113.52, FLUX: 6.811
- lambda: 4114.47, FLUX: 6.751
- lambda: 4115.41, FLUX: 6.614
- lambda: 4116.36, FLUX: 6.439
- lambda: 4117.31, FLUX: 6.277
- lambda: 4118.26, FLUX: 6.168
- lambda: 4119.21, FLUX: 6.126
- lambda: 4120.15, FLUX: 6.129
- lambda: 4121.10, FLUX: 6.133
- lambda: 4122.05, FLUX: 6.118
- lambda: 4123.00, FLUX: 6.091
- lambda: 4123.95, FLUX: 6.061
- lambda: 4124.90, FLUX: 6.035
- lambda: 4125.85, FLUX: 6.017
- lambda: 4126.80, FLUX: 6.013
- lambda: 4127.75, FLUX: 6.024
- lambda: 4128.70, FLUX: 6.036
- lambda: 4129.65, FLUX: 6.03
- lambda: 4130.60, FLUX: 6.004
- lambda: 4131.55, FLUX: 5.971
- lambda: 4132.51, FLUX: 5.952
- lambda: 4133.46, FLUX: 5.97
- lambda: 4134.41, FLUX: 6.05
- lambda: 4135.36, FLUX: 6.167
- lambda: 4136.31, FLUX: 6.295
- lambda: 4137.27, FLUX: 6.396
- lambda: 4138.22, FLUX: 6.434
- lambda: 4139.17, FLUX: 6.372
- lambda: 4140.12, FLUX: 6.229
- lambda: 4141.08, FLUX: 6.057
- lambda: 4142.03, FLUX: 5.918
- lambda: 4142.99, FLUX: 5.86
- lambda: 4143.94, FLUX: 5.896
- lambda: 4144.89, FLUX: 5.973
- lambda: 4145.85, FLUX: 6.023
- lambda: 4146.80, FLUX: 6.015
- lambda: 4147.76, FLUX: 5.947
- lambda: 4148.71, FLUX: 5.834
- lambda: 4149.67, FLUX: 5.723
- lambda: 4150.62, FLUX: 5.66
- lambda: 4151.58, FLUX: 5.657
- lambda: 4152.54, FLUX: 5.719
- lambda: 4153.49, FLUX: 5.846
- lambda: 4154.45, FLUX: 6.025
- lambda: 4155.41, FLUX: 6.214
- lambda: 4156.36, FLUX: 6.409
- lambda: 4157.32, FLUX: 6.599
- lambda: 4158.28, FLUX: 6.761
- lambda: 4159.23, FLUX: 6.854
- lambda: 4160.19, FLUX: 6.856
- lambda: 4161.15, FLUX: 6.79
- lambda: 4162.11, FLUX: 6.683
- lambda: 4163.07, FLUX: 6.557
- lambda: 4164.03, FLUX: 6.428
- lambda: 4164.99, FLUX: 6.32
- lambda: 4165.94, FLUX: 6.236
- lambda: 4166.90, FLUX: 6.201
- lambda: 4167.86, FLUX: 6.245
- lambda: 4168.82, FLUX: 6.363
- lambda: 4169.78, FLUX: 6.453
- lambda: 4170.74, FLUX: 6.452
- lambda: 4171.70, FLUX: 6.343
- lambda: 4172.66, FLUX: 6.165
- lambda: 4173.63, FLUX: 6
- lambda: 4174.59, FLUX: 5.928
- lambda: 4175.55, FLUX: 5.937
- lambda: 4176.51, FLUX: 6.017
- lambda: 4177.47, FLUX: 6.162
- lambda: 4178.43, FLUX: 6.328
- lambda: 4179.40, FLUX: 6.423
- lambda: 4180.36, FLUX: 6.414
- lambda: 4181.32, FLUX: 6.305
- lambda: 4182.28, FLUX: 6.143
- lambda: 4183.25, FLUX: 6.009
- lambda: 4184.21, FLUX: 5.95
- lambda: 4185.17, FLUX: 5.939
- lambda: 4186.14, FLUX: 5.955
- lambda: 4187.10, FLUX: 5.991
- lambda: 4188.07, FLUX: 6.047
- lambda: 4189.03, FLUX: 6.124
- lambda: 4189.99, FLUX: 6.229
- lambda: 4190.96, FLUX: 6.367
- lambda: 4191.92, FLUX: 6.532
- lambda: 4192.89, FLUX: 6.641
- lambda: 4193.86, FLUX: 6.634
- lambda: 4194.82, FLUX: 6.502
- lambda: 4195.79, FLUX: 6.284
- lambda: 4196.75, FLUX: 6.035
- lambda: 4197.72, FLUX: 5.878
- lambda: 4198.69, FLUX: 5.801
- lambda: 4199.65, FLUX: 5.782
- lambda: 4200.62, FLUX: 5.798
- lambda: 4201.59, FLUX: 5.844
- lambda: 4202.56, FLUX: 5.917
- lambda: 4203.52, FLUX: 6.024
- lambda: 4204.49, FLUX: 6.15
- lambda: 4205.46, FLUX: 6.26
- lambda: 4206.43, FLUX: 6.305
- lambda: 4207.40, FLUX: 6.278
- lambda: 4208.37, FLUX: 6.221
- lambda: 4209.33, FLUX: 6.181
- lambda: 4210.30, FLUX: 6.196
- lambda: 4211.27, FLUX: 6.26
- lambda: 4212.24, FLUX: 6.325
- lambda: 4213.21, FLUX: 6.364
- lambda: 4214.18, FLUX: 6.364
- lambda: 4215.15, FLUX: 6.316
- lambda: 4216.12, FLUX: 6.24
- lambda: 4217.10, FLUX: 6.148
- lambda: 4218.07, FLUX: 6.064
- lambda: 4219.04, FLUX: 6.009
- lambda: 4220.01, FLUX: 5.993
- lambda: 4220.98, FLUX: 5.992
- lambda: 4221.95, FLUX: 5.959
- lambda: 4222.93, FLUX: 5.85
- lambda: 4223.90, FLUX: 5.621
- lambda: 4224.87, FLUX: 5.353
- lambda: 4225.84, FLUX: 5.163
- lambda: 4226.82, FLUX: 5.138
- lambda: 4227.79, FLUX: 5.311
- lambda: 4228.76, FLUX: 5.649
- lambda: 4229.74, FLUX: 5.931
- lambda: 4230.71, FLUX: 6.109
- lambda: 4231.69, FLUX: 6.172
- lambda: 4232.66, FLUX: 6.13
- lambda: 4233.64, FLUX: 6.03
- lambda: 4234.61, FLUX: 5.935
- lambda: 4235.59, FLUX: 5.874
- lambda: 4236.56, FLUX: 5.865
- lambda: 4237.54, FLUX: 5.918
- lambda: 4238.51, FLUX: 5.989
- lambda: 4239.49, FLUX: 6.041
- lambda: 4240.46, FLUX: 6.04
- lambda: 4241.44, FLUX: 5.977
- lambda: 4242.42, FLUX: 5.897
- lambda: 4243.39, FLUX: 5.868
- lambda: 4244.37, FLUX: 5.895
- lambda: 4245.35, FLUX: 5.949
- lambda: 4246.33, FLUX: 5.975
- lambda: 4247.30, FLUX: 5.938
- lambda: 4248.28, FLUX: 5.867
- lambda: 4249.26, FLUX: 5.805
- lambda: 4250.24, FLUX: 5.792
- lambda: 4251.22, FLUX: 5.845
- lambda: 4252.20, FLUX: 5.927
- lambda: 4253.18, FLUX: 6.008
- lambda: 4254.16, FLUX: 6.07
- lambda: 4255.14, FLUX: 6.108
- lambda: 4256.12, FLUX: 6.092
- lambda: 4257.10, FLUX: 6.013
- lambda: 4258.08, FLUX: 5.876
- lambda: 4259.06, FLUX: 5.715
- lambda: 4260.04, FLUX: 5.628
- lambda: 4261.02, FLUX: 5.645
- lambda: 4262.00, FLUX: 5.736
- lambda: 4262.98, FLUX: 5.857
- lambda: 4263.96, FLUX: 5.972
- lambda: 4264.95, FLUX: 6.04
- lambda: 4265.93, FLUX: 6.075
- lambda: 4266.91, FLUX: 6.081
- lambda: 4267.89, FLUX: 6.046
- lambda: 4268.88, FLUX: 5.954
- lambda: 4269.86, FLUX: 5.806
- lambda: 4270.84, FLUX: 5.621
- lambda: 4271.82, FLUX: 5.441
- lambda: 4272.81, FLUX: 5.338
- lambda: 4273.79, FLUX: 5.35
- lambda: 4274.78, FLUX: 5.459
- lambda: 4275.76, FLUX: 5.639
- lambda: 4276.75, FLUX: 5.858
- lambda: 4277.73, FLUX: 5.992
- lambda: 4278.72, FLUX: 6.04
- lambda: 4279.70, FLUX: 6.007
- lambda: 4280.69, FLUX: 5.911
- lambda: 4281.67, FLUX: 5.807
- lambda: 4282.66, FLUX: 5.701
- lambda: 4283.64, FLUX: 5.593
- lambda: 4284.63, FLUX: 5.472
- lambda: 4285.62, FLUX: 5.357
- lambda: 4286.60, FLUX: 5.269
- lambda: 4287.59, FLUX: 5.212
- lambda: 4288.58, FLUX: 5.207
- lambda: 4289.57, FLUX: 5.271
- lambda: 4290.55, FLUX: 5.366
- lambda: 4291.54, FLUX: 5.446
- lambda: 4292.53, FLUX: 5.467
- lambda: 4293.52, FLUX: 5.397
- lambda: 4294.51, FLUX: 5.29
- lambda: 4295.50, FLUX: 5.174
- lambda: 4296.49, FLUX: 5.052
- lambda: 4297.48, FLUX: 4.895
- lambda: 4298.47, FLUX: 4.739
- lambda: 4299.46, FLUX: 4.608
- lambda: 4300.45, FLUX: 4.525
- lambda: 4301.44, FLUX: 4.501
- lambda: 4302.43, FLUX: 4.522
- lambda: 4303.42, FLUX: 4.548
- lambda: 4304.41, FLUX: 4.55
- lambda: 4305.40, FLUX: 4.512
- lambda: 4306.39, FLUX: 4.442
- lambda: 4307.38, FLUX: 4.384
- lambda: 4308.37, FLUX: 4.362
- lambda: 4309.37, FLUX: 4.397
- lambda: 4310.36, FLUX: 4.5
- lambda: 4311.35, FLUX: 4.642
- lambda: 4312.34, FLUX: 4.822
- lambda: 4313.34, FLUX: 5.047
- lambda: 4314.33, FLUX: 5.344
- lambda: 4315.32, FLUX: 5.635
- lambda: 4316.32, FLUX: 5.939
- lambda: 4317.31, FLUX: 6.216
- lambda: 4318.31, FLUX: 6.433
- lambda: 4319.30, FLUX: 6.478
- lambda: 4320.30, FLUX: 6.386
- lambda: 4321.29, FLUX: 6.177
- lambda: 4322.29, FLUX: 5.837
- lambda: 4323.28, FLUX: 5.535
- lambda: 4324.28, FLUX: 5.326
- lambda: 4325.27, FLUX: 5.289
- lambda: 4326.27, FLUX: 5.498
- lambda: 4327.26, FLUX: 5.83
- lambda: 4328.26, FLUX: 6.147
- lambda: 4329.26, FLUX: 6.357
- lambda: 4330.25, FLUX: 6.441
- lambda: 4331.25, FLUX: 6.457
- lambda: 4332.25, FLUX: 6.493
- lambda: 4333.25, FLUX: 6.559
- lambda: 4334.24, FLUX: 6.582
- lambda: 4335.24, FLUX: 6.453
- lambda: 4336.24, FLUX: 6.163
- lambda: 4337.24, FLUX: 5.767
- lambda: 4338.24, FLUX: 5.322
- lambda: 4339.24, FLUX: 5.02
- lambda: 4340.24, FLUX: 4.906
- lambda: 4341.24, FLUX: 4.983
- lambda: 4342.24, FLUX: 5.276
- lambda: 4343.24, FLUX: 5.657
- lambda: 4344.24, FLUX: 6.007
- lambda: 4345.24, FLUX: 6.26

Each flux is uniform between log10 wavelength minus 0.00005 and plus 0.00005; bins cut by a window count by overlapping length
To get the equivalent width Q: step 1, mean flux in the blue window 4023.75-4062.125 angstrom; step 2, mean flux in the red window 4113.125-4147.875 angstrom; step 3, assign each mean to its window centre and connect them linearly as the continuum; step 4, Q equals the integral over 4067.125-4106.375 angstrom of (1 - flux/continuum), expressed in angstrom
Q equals 1.4 angstrom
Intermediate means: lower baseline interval 6.08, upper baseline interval 6.15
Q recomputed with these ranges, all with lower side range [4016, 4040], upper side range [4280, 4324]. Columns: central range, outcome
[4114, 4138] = -1.4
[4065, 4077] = 1.3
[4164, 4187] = -2.2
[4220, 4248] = -2.0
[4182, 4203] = -1.9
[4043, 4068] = 0.5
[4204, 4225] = -2.3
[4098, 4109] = 0.2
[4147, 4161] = -1.1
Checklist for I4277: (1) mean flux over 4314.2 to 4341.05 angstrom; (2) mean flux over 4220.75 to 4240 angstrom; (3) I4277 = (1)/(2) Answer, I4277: 1.02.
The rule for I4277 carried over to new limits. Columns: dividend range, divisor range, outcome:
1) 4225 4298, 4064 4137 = 0.95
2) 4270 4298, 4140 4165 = 0.89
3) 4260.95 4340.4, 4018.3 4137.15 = 0.91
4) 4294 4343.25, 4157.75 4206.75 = 0.86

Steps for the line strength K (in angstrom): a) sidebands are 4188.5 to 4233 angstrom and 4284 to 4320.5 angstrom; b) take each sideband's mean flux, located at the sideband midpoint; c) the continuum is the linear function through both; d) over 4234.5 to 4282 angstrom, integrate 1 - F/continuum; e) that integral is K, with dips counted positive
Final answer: -2.6 angstrom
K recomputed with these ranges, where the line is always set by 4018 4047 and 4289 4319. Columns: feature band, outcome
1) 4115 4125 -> -0.8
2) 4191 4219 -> -4.1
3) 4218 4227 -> -0.7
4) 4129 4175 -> -4.8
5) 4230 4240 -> -1.4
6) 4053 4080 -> 1.1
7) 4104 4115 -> -1.3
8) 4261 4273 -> -1.6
